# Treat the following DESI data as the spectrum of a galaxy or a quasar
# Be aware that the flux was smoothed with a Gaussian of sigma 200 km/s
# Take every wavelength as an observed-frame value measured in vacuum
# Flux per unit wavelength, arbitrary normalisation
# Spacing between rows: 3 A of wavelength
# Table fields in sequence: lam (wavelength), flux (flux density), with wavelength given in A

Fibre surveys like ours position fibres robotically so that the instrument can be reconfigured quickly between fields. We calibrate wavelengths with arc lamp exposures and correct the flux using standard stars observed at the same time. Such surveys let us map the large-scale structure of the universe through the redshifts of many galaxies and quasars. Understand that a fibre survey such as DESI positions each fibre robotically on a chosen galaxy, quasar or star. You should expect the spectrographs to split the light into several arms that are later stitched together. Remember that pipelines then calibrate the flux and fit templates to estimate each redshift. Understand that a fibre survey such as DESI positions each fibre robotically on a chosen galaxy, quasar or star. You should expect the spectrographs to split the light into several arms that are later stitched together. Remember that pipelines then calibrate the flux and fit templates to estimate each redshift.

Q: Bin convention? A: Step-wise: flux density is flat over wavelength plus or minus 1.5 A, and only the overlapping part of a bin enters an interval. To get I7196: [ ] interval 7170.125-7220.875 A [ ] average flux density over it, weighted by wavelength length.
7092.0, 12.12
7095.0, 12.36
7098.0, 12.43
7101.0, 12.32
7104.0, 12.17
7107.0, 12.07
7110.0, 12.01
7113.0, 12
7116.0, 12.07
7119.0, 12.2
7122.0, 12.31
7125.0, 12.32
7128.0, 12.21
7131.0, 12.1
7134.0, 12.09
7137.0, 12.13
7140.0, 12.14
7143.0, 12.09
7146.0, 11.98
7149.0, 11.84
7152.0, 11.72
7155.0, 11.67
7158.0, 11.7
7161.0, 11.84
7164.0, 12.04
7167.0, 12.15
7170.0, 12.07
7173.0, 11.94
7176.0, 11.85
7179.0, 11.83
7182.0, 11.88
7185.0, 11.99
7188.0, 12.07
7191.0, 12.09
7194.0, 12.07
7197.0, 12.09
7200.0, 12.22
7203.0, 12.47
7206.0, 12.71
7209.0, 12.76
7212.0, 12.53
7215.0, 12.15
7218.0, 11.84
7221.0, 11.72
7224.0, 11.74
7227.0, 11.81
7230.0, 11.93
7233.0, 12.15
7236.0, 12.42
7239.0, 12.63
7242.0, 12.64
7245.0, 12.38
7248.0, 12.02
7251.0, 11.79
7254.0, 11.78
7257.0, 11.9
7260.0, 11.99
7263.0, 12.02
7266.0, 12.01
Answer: 12.1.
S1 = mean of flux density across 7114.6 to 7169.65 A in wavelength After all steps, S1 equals 12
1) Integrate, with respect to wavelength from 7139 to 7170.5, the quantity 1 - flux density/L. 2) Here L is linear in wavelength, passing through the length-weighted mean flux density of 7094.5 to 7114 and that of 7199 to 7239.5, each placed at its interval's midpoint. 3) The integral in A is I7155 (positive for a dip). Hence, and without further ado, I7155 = 0.7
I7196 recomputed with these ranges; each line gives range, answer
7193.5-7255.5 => 12.2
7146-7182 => 11.9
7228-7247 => 12.3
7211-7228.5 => 11.9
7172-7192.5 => 12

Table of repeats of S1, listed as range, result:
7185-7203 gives 12.1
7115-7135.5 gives 12.2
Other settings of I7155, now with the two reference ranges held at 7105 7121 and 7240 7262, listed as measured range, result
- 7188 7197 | 0.0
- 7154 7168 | 0.2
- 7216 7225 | 0.2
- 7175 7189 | 0.2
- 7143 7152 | 0.1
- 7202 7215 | -0.5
